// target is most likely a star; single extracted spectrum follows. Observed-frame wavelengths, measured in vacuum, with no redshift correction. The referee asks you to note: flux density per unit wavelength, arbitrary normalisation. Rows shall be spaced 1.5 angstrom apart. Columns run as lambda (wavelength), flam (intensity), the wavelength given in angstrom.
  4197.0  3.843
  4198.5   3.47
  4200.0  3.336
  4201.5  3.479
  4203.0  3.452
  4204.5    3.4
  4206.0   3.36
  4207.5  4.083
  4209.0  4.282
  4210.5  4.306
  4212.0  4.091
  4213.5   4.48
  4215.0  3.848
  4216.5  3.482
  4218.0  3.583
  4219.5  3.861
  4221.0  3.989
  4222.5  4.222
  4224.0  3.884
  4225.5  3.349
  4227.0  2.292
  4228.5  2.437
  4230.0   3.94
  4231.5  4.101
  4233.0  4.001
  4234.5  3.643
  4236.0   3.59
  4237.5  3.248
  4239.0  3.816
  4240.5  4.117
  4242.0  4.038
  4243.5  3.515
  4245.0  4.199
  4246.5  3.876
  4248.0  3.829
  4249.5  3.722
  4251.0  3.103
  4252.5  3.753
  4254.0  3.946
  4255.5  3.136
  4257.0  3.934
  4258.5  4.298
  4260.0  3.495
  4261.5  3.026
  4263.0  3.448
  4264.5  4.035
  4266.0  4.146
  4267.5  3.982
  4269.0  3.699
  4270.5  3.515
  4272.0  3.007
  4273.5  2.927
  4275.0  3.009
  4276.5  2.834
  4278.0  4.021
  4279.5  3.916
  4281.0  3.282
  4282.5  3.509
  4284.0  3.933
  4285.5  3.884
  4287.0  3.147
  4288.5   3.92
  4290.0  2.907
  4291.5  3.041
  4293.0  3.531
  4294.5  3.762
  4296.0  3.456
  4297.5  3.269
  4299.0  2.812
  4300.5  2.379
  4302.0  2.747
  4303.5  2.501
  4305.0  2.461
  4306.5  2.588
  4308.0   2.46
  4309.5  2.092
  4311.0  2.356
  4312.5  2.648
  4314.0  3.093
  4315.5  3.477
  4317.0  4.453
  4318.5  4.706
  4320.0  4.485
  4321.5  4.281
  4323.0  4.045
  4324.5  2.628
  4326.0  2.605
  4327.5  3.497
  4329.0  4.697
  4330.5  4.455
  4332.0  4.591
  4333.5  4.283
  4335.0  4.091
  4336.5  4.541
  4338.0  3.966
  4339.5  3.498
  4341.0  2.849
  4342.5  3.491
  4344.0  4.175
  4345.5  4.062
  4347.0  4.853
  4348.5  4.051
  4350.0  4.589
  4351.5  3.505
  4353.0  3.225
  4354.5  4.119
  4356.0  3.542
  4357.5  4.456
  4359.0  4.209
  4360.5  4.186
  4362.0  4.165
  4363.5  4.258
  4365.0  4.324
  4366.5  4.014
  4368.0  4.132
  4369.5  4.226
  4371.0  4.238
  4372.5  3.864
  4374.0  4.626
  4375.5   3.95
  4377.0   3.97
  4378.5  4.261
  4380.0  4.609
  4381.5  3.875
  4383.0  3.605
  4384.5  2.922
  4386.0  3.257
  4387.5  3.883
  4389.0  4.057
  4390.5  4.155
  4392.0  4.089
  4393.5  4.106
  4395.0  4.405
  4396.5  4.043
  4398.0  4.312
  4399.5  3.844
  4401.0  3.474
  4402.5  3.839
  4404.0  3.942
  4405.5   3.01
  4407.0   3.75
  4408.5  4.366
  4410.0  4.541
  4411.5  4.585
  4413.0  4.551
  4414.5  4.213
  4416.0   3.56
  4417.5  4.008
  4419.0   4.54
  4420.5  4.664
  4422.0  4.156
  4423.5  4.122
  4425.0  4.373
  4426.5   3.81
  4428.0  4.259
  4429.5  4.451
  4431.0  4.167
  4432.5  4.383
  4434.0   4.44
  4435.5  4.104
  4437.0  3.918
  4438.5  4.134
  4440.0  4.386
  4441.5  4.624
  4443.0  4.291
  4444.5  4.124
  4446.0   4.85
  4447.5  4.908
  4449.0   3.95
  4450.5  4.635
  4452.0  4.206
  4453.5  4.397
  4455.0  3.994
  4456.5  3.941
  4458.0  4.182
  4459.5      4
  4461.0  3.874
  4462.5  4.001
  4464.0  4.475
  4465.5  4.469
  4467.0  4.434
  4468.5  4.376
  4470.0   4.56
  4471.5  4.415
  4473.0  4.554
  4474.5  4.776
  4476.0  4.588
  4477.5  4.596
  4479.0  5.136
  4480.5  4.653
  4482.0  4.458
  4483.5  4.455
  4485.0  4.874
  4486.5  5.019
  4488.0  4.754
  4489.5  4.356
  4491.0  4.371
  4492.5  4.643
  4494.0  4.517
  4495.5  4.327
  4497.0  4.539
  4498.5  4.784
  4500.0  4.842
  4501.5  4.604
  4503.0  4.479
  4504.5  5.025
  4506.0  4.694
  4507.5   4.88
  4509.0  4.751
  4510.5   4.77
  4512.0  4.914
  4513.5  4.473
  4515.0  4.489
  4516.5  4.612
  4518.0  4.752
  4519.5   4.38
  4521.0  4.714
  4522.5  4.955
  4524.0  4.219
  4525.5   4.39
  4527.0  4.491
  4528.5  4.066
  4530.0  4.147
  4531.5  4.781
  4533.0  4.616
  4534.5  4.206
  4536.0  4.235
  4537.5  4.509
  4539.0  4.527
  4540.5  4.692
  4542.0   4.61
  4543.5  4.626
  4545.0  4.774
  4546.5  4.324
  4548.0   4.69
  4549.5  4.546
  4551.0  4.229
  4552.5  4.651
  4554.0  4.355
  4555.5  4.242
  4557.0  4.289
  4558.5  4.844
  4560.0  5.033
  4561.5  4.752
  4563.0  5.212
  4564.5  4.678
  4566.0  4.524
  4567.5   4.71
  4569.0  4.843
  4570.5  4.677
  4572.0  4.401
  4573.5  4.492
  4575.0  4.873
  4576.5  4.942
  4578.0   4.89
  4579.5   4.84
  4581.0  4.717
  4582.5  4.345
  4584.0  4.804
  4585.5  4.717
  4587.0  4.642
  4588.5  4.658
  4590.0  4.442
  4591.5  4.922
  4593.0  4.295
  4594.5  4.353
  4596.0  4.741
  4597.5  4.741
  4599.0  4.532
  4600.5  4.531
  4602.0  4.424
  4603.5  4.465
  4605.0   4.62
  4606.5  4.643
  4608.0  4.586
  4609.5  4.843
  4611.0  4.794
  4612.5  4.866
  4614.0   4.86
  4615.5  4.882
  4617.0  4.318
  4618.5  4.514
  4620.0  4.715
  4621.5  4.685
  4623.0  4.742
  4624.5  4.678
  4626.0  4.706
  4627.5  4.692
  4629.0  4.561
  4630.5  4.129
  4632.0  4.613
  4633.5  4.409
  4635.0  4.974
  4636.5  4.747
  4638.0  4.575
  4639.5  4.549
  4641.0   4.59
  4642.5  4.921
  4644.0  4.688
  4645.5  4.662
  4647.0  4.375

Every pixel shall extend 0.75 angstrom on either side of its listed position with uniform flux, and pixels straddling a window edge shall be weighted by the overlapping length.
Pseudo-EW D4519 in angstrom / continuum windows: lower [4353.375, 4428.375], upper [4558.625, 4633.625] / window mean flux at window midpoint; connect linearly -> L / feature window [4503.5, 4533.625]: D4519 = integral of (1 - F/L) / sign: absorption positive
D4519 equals -1.14 angstrom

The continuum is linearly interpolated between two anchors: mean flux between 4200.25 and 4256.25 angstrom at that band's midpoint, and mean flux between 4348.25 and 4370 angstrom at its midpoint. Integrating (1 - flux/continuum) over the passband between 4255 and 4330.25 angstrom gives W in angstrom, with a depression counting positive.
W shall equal 9.6 angstrom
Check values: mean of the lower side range 3.71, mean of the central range 3.39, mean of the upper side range 4.07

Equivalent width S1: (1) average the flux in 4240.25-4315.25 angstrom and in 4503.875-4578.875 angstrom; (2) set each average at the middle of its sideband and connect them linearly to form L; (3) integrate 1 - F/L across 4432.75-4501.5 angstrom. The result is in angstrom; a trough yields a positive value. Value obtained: -3.0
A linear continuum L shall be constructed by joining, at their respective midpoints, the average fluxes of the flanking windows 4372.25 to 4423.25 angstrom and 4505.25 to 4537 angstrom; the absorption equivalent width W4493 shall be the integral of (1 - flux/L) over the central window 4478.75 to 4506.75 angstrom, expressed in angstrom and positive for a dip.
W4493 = -1.4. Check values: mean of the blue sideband 4.03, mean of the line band 4.65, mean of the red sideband 4.55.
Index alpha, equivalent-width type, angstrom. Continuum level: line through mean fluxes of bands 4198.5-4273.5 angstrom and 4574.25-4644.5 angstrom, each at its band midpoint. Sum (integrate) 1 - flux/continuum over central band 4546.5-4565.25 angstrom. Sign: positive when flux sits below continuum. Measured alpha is -0.4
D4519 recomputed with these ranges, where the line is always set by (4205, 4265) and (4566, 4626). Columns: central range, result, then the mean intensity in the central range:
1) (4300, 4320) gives 4.8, 2.99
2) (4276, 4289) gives 0.8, 3.61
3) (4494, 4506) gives -0.6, 4.65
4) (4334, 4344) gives 0.5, 3.79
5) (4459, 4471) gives 0.1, 4.28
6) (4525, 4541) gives 0.3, 4.42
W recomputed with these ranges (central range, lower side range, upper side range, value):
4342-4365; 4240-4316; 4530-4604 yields -2.39 angstrom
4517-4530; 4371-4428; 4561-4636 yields -0.15 angstrom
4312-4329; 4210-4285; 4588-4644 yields 0.74 angstrom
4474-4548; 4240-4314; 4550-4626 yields -4.62 angstrom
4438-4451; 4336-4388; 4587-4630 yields -0.73 angstrom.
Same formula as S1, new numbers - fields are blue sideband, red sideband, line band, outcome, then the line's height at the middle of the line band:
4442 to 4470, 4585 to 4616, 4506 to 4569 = -1.3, 4.49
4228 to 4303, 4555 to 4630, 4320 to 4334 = -0.6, 3.75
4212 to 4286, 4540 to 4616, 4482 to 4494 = -0.7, 4.38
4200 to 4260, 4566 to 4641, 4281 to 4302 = 3.0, 3.88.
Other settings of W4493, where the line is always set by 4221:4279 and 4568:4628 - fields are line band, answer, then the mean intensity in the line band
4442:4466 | -0.2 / 4.27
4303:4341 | 3.0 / 3.53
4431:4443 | -0.3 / 4.28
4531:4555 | -0.1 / 4.52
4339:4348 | 0.1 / 3.84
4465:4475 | -0.5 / 4.51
